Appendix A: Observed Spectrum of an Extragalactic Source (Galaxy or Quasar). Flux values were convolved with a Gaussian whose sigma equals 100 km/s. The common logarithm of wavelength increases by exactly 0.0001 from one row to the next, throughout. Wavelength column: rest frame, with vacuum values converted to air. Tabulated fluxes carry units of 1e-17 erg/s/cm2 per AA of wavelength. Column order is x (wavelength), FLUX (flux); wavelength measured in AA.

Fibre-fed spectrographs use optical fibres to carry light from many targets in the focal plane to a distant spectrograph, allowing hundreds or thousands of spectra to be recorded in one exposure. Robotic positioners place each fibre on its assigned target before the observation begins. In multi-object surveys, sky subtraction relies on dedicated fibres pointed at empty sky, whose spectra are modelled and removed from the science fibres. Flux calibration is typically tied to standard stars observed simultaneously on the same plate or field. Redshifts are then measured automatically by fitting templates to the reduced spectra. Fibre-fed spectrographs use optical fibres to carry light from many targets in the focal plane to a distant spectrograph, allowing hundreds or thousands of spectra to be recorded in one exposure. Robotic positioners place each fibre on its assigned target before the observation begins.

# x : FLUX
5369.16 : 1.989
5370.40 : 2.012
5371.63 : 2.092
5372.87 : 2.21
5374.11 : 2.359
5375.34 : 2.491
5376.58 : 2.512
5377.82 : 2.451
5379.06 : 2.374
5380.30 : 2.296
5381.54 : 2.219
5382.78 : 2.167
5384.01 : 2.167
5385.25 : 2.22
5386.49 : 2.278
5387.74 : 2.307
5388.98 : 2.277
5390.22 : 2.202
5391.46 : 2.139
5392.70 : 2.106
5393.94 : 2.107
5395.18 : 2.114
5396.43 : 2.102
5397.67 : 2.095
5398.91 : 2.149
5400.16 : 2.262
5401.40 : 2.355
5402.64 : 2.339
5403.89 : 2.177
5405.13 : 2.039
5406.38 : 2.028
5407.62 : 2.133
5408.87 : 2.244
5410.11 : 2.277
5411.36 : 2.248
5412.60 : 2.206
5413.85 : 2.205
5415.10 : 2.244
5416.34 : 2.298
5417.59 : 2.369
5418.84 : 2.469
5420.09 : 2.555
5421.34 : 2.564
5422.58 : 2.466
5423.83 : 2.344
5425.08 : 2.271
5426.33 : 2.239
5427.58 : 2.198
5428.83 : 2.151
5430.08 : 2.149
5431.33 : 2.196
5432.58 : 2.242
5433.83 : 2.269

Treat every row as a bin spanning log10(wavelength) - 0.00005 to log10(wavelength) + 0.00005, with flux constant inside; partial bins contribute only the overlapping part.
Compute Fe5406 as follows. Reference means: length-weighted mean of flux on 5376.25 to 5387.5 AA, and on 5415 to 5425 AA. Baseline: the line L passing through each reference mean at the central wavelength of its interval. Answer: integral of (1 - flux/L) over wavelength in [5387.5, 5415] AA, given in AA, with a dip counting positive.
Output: 2.0 AA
